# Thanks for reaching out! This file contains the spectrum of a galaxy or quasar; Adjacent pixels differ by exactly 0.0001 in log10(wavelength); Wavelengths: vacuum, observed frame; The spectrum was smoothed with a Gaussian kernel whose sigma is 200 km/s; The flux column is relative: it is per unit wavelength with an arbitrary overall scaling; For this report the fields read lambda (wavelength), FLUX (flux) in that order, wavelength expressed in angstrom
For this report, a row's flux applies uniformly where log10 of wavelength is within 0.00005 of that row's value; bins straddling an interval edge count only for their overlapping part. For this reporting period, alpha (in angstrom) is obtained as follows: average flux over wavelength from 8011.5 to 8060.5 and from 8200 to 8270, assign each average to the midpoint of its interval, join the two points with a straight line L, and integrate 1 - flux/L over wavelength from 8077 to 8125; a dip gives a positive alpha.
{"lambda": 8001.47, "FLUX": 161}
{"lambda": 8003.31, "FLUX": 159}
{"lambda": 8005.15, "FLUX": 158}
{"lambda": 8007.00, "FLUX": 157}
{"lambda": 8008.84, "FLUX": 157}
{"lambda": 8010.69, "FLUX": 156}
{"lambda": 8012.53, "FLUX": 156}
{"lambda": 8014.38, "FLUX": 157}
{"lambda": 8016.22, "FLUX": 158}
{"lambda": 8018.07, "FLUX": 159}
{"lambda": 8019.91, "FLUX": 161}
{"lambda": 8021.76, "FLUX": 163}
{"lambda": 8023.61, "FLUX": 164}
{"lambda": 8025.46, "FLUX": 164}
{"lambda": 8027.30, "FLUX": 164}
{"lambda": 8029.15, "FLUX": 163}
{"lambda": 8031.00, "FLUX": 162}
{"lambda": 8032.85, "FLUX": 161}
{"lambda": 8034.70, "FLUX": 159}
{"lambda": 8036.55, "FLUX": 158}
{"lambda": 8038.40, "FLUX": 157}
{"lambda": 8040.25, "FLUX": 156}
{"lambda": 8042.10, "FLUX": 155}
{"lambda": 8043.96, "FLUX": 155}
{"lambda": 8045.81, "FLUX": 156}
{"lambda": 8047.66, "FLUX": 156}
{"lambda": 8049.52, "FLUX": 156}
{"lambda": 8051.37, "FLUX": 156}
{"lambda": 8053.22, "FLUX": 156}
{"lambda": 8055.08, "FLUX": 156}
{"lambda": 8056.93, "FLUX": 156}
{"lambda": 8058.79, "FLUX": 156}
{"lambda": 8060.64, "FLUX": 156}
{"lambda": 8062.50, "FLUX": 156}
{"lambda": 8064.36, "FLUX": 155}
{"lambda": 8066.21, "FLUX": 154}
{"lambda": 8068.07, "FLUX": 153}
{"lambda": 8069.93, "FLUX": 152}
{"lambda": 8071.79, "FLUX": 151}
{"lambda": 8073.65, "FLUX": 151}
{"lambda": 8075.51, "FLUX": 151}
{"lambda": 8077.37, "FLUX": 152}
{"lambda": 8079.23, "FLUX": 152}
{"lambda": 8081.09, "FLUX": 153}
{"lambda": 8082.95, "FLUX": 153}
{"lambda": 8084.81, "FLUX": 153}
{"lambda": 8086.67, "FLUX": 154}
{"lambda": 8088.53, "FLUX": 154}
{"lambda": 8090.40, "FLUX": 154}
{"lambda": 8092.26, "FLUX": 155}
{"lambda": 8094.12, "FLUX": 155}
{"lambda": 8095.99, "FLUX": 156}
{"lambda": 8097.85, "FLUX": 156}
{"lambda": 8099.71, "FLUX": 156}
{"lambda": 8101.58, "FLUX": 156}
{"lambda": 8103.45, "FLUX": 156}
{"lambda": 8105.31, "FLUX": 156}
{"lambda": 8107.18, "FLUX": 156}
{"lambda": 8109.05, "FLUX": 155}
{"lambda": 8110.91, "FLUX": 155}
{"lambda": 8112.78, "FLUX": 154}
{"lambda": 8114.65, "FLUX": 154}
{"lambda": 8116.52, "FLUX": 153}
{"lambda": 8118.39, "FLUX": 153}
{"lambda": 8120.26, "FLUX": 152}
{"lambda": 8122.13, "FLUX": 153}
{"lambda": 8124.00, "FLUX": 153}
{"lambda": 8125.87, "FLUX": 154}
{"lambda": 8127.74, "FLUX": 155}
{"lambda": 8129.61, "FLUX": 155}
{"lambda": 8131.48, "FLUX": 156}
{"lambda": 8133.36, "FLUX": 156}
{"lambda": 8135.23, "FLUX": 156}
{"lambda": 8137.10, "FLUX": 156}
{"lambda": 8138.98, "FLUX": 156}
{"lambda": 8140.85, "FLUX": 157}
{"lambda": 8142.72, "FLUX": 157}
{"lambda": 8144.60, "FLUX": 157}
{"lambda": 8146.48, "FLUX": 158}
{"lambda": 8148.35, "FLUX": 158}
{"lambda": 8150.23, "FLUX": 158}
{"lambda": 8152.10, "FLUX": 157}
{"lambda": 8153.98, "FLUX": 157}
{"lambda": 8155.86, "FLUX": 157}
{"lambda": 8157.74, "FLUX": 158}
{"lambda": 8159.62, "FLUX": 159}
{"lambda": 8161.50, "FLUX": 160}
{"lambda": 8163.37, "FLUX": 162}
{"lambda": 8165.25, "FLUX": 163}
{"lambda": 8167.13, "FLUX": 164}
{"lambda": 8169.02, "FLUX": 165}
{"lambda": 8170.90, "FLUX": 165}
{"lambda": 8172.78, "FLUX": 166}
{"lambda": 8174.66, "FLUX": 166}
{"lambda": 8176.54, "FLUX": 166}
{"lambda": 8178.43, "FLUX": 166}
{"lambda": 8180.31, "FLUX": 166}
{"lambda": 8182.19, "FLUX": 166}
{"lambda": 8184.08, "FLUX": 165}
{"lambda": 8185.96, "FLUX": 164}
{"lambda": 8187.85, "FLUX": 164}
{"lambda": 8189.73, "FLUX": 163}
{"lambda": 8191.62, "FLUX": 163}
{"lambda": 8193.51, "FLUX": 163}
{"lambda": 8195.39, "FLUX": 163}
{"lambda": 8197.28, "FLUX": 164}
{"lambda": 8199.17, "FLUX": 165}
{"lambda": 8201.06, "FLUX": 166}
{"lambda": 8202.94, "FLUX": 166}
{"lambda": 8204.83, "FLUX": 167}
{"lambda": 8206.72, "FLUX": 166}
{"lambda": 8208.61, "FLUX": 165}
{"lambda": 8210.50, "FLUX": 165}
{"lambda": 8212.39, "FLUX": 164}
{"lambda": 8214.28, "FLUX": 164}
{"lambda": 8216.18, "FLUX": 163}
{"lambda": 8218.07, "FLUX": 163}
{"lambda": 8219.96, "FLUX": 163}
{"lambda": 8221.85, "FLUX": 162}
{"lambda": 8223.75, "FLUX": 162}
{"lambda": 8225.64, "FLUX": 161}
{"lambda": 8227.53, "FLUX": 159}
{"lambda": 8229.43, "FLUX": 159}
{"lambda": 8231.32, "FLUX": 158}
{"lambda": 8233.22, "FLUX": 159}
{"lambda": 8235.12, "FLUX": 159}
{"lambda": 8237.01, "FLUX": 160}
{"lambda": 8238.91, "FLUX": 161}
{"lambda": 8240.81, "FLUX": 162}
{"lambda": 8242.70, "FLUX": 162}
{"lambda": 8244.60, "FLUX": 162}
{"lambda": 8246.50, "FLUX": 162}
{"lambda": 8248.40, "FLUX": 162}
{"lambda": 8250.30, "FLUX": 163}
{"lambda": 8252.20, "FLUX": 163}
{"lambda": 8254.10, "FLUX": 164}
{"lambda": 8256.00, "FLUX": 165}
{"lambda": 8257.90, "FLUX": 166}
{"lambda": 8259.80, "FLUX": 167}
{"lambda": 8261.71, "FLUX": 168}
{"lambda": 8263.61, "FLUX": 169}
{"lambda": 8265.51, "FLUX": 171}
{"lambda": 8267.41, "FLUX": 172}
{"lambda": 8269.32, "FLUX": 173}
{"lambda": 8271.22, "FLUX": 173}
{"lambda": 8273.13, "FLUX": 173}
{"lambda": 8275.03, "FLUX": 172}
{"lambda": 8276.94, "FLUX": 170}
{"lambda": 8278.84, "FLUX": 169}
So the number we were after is 1.79 angstrom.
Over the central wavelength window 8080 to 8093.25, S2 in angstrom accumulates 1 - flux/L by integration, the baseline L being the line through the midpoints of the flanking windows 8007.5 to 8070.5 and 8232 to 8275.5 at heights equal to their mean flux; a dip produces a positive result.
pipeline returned 0.5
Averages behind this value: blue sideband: 158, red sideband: 165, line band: 154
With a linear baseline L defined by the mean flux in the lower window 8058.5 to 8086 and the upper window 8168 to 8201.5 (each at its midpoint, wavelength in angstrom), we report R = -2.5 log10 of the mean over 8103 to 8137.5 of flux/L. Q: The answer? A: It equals 0.02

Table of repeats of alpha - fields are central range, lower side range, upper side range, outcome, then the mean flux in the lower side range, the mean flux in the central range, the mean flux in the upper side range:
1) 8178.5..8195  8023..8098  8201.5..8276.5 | -0.23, 156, 164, 165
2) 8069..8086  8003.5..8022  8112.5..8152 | 0.50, 158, 152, 155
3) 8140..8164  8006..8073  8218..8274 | 0.45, 157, 158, 164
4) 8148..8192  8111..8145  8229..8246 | -1.56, 155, 162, 160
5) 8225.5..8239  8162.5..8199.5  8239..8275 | 0.53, 164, 159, 167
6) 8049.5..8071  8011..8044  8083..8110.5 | 0.33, 160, 155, 155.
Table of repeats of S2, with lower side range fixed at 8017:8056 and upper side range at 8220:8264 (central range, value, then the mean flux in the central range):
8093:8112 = 0.5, 156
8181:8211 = -0.6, 165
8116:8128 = 0.5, 153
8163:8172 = -0.2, 164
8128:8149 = 0.5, 156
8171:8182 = -0.3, 166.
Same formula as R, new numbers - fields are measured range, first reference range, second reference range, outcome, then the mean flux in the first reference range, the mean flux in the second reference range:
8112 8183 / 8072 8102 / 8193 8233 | 0.00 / 154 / 163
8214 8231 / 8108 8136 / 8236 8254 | -0.01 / 154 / 162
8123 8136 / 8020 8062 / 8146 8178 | 0.04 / 158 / 161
